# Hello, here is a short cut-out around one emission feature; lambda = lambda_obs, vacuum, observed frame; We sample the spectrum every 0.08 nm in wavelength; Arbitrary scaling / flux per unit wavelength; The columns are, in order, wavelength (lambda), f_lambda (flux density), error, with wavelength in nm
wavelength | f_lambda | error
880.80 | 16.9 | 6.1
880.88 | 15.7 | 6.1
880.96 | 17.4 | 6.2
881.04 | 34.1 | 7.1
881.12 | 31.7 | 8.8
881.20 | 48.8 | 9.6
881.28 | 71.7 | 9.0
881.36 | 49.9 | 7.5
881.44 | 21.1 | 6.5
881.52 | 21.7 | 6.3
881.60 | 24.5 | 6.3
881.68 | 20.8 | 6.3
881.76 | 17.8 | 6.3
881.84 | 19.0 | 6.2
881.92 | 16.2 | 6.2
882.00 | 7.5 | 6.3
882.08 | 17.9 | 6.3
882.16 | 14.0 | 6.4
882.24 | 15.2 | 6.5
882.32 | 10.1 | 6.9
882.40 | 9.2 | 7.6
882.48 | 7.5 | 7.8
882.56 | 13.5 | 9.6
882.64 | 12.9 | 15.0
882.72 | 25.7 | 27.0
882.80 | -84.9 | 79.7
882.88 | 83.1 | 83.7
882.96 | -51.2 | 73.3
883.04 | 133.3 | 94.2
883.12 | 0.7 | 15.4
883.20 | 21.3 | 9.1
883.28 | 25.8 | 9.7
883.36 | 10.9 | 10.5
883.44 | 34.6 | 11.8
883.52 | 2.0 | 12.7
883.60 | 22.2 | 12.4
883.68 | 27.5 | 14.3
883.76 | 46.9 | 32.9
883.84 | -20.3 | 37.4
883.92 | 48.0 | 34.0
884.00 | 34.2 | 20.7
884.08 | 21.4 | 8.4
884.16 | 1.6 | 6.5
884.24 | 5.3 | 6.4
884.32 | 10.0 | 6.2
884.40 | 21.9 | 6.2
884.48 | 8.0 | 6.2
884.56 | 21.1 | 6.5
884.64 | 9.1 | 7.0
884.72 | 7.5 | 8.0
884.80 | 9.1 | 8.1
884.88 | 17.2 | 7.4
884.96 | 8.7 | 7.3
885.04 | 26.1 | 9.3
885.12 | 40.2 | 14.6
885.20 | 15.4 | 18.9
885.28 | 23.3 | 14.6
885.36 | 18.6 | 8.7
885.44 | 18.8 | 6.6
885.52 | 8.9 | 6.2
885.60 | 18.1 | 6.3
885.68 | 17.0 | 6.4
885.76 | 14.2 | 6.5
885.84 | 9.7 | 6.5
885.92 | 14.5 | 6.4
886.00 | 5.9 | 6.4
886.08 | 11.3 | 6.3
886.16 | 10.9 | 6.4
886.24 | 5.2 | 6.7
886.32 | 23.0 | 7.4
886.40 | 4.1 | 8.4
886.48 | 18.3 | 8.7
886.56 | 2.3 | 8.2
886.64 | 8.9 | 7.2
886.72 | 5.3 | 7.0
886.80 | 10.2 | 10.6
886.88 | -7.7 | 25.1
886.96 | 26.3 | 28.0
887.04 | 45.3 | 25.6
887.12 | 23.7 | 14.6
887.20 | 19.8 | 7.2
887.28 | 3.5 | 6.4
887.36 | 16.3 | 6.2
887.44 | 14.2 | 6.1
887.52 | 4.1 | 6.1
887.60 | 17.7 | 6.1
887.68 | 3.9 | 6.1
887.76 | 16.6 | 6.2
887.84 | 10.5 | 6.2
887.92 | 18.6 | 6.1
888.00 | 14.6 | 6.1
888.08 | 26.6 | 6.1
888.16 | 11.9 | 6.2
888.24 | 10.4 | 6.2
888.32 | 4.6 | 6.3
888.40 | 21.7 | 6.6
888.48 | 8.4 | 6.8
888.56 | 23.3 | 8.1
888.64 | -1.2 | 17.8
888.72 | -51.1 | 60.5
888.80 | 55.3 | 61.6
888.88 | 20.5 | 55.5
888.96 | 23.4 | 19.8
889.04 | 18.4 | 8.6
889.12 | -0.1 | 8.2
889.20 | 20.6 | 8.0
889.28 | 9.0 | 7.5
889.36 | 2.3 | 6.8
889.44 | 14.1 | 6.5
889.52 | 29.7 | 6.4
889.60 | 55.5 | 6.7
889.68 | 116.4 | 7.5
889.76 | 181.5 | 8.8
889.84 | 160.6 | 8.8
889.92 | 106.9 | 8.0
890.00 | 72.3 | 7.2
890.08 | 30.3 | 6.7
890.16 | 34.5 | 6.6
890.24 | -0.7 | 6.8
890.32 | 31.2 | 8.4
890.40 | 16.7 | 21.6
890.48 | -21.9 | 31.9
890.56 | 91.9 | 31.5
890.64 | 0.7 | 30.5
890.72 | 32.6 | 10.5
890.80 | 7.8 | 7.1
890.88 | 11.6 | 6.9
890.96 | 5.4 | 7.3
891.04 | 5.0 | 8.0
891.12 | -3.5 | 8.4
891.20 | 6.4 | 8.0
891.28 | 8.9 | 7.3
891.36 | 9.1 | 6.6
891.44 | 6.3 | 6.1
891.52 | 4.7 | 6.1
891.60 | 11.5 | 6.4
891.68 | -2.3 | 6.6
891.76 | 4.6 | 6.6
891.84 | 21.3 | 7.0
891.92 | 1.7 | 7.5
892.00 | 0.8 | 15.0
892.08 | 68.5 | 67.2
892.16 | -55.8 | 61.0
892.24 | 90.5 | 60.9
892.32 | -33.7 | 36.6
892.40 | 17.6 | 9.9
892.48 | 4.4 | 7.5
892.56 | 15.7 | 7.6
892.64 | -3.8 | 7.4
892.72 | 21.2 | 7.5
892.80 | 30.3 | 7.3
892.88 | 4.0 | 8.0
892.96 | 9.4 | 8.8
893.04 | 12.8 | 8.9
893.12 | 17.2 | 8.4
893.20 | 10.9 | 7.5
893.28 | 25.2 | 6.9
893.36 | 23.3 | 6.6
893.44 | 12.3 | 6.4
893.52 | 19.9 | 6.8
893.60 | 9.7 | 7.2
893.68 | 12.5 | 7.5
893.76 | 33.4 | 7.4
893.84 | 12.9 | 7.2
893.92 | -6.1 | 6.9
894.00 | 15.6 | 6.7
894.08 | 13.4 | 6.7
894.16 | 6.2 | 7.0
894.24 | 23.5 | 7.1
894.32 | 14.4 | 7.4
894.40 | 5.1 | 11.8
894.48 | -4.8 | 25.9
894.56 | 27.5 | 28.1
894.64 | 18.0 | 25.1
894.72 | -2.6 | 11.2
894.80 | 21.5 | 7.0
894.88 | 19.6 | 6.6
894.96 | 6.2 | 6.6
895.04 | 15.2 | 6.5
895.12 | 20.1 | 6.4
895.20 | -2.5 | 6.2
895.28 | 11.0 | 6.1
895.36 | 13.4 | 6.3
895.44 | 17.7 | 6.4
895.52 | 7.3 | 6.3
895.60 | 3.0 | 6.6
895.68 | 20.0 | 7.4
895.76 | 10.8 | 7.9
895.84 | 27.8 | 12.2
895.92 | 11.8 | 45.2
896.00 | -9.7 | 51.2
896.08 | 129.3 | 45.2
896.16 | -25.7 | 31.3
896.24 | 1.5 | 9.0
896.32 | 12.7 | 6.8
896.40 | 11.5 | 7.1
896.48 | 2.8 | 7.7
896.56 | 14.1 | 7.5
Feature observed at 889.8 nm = [O III]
